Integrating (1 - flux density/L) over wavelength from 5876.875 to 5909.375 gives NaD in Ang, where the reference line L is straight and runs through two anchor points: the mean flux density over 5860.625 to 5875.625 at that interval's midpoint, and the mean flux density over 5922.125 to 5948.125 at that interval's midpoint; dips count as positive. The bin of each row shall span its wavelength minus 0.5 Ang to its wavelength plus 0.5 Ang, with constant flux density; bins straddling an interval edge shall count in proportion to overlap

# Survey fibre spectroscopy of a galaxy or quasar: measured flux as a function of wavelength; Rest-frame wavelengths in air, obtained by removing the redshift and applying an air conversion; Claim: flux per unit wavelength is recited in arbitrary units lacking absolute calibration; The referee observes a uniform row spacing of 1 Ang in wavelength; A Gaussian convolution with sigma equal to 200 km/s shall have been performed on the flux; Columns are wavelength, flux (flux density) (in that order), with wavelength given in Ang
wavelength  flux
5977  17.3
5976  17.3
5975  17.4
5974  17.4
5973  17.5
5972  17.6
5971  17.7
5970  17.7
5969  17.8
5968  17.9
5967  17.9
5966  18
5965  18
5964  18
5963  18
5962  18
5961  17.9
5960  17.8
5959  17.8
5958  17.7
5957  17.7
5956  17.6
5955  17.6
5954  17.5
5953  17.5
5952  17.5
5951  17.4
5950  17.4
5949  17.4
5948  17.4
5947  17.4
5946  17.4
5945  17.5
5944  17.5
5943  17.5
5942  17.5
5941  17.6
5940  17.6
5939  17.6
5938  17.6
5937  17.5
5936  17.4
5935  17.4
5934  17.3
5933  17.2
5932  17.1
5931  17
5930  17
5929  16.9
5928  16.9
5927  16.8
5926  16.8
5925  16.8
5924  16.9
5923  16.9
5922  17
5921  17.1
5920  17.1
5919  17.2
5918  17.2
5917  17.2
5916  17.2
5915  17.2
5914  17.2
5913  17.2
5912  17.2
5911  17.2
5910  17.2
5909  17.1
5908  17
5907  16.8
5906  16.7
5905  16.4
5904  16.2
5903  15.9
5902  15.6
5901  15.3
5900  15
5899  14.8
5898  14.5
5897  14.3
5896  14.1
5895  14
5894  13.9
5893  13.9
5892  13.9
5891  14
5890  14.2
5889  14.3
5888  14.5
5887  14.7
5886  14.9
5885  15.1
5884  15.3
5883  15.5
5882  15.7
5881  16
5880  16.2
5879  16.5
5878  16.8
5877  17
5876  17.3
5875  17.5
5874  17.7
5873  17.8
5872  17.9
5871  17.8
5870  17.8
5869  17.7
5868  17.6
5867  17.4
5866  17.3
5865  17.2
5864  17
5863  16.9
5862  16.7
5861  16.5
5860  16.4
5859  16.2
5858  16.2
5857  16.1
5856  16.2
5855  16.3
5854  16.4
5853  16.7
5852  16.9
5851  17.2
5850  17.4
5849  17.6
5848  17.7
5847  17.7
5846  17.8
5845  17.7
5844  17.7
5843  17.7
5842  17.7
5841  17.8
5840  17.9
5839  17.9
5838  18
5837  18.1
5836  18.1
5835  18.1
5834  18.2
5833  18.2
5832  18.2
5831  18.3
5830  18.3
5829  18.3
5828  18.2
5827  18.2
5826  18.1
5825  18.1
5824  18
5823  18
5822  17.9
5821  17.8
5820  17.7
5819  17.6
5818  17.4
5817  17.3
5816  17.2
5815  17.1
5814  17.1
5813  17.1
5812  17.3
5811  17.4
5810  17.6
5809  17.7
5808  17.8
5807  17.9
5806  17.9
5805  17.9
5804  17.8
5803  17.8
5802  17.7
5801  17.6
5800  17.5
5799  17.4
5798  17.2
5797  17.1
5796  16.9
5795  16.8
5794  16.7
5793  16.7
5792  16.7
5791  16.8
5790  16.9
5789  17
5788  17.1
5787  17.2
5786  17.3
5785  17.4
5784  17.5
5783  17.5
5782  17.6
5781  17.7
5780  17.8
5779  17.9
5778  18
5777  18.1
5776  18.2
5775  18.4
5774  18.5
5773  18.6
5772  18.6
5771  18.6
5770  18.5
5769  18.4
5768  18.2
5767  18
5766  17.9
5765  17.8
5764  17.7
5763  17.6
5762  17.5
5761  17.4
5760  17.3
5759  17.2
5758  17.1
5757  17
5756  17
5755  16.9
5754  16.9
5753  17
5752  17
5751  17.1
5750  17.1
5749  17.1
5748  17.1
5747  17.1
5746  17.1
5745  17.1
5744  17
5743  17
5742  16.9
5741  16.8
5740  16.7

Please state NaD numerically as 3.8 Ang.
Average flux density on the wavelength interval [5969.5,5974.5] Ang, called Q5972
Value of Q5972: 17.6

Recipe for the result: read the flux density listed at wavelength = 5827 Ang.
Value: 18.2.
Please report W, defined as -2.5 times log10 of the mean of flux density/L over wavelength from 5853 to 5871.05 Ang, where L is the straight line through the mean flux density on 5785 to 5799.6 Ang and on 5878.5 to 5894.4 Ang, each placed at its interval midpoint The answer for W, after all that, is -0.09 mag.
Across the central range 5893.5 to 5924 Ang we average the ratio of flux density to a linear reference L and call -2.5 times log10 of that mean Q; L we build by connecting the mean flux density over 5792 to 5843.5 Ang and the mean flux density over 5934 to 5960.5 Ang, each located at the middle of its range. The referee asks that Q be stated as 0.08 mag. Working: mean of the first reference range 17.7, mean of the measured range 16.3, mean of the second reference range 17.5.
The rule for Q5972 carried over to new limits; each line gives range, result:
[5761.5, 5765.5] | 17.6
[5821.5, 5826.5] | 18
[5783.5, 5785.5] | 17.4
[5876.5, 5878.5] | 16.9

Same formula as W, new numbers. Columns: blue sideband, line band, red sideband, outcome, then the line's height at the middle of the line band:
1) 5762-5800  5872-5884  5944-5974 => 0.06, 17.6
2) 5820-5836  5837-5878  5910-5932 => 0.03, 17.8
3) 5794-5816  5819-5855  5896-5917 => -0.05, 17.1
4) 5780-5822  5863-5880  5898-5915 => -0.04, 16.7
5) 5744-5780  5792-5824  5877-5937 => -0.02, 17.1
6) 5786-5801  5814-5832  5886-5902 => -0.10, 16.3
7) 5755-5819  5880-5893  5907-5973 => 0.17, 17.5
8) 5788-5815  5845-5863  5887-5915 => -0.03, 16.4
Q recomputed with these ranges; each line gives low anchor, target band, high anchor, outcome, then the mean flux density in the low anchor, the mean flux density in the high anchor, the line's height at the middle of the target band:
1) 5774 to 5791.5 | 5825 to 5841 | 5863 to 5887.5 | -0.06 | 17.6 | 16.7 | 17.1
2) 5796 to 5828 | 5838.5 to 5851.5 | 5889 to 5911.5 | -0.06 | 17.6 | 15.3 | 16.8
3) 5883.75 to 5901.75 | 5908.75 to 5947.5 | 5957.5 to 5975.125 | -0.08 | 14.5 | 17.8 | 16.1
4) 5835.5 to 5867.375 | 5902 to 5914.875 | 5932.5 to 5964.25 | 0.04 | 17.2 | 17.6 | 17.4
